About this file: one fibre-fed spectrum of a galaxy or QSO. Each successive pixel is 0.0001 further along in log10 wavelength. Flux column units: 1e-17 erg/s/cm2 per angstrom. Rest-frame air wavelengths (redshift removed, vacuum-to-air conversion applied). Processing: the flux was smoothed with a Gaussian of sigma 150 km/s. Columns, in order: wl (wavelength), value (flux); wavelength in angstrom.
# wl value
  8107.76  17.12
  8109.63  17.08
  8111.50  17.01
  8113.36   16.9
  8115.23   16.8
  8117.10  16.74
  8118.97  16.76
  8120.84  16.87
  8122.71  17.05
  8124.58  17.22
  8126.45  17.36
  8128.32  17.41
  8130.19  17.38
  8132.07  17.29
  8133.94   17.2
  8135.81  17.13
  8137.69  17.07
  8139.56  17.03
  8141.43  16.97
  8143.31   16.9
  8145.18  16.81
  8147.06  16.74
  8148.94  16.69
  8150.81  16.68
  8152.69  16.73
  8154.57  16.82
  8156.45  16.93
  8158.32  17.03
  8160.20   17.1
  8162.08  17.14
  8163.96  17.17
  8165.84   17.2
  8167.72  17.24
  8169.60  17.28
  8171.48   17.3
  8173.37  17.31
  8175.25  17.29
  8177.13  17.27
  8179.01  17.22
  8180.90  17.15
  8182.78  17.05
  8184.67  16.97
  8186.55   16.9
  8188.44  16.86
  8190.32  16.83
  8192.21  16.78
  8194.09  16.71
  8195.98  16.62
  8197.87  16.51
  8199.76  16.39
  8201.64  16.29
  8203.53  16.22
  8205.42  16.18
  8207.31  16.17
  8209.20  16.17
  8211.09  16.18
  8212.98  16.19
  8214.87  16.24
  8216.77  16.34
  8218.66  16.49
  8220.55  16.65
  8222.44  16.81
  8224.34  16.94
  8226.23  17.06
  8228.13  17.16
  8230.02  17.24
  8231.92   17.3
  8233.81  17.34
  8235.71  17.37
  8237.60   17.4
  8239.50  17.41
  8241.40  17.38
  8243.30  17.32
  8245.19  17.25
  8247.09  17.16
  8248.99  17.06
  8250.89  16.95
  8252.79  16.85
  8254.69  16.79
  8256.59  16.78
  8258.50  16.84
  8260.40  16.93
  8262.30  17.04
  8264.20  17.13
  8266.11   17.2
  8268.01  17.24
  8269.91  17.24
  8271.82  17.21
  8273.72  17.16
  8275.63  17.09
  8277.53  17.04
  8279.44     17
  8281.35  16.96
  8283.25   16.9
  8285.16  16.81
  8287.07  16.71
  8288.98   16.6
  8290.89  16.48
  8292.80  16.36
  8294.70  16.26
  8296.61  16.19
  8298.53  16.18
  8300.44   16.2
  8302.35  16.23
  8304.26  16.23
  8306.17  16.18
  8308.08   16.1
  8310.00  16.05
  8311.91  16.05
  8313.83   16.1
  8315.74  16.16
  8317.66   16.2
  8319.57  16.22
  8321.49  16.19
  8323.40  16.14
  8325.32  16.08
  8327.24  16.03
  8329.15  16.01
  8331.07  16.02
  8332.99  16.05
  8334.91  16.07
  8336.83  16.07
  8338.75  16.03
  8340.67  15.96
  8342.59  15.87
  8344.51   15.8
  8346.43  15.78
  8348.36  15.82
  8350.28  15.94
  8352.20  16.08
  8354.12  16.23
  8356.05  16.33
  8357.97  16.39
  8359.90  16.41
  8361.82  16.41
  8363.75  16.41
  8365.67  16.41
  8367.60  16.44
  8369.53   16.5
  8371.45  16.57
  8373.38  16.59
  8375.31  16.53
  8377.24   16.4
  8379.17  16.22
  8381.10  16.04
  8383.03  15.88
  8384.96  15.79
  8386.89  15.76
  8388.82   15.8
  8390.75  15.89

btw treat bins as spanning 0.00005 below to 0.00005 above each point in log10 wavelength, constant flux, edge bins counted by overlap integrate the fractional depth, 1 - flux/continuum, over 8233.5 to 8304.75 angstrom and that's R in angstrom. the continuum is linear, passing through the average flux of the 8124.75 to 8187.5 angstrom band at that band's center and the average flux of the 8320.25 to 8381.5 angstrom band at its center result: -1.5 angstrom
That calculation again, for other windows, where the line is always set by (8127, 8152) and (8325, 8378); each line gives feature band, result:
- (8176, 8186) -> -0.16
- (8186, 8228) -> 0.56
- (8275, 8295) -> -0.37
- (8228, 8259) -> -1.01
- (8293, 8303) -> 0.11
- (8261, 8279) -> -0.69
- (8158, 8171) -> -0.19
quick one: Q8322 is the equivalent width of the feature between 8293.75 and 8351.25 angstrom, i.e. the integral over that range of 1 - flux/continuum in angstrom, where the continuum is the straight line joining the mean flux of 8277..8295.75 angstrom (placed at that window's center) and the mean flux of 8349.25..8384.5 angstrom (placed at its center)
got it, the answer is 1.6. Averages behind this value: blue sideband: 16.7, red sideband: 16.3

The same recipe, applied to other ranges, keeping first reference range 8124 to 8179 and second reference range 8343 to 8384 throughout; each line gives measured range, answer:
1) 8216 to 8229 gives 0.0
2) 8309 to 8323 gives 0.3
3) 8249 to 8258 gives -0.1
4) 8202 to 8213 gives 0.4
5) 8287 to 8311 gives 0.3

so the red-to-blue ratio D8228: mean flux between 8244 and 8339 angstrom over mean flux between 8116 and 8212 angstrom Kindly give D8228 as 0.98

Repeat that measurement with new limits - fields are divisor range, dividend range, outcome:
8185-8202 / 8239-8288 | 1.02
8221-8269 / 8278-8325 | 0.96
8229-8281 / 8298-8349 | 0.94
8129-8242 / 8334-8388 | 0.96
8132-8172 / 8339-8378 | 0.95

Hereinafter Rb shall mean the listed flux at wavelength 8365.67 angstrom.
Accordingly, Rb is 16.41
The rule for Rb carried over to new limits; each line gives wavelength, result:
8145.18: 16.81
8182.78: 17.05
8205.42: 16.18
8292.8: 16.36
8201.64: 16.29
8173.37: 17.31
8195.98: 16.62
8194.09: 16.71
